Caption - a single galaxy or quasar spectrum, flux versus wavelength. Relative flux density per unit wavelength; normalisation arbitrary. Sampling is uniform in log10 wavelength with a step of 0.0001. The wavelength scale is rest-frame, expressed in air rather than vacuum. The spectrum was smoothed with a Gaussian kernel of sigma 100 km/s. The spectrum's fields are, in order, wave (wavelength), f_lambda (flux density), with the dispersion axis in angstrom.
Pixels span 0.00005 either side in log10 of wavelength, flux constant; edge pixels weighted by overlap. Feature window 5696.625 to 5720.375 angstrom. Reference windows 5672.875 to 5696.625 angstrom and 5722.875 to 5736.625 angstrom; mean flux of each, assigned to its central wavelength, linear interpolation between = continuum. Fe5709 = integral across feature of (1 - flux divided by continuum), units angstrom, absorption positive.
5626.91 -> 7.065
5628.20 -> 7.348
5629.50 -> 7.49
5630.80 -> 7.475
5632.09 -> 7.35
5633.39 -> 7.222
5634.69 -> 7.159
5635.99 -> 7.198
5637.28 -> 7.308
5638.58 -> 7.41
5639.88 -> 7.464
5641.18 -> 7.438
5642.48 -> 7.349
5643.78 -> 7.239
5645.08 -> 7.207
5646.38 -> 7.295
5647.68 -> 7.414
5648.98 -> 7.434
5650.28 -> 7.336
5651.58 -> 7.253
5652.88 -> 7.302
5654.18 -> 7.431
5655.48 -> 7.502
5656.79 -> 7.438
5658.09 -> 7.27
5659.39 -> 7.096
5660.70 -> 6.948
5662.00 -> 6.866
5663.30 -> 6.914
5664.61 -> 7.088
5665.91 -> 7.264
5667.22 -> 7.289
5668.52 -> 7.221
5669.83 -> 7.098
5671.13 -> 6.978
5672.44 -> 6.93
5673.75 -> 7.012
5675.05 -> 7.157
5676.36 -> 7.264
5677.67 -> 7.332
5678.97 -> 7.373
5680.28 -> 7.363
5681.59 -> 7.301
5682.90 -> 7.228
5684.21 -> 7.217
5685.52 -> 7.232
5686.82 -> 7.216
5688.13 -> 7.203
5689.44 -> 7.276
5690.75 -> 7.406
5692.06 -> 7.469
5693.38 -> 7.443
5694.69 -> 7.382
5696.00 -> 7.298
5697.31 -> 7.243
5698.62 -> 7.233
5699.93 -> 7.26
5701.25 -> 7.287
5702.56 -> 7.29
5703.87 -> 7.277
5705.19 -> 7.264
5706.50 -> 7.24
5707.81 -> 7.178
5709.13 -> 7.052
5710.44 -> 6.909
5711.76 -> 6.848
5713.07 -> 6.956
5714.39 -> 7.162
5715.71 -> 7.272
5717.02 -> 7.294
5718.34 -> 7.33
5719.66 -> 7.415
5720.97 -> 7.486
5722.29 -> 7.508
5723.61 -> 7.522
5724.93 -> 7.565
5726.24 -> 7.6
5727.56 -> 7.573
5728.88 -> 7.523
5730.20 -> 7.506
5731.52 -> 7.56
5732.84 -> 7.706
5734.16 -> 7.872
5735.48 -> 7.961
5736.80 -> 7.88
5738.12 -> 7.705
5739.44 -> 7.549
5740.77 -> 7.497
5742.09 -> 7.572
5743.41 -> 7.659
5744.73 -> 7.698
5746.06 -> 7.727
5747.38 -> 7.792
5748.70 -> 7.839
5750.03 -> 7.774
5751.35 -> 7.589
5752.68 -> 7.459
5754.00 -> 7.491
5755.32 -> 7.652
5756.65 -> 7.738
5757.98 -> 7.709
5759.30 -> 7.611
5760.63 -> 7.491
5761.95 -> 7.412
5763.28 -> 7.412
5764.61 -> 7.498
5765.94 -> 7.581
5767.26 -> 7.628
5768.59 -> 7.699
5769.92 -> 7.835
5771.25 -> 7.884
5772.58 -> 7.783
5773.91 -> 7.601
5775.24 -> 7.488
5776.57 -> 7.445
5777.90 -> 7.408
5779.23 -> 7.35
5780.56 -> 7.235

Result 0.9 angstrom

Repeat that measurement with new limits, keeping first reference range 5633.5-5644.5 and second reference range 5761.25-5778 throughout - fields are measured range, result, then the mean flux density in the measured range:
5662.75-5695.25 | 0.76 angstrom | 7.23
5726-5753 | -0.51 angstrom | 7.67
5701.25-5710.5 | 0.32 angstrom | 7.2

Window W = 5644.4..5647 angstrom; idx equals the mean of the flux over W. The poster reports 7.25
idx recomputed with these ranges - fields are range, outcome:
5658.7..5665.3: 6.99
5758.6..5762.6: 7.52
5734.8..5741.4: 7.71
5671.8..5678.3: 7.14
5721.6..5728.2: 7.55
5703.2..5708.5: 7.24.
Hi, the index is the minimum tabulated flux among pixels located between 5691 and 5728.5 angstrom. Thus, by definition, 6.848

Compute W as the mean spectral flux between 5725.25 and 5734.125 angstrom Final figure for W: 7.6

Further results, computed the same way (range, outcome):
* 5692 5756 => 7.46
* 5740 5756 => 7.64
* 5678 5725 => 7.27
